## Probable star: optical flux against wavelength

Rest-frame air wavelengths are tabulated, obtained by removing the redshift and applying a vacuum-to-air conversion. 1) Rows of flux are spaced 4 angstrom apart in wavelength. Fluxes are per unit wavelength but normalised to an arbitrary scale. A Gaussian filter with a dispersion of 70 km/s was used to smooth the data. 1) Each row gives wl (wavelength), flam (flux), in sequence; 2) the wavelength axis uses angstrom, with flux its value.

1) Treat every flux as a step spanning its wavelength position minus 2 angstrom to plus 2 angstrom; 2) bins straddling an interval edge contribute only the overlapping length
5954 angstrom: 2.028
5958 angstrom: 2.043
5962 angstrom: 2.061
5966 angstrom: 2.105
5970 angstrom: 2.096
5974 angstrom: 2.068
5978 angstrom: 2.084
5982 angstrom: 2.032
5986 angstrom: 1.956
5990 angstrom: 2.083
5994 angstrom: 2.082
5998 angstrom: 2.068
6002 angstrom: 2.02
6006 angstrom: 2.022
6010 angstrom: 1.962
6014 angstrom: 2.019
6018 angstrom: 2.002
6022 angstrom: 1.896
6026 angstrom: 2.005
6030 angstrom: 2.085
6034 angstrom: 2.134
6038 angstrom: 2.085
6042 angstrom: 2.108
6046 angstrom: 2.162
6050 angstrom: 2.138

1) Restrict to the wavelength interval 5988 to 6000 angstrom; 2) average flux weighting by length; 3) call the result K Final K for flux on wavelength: 2.08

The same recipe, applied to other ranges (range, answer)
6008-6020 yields 1.99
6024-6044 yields 2.08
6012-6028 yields 1.98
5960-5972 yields 2.09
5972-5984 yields 2.06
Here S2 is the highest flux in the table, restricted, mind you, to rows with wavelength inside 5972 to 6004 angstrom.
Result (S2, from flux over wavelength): 2.084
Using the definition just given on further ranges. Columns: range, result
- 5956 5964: 2.061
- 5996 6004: 2.068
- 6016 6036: 2.134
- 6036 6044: 2.108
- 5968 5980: 2.096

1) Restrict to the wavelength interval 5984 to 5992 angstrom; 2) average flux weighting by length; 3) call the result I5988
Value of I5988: 2.02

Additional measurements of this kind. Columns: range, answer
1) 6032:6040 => 2.11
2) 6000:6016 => 2.01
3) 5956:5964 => 2.05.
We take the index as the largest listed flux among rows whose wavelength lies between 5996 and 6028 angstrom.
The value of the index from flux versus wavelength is 2.068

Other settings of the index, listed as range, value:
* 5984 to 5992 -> 2.083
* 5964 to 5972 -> 2.105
